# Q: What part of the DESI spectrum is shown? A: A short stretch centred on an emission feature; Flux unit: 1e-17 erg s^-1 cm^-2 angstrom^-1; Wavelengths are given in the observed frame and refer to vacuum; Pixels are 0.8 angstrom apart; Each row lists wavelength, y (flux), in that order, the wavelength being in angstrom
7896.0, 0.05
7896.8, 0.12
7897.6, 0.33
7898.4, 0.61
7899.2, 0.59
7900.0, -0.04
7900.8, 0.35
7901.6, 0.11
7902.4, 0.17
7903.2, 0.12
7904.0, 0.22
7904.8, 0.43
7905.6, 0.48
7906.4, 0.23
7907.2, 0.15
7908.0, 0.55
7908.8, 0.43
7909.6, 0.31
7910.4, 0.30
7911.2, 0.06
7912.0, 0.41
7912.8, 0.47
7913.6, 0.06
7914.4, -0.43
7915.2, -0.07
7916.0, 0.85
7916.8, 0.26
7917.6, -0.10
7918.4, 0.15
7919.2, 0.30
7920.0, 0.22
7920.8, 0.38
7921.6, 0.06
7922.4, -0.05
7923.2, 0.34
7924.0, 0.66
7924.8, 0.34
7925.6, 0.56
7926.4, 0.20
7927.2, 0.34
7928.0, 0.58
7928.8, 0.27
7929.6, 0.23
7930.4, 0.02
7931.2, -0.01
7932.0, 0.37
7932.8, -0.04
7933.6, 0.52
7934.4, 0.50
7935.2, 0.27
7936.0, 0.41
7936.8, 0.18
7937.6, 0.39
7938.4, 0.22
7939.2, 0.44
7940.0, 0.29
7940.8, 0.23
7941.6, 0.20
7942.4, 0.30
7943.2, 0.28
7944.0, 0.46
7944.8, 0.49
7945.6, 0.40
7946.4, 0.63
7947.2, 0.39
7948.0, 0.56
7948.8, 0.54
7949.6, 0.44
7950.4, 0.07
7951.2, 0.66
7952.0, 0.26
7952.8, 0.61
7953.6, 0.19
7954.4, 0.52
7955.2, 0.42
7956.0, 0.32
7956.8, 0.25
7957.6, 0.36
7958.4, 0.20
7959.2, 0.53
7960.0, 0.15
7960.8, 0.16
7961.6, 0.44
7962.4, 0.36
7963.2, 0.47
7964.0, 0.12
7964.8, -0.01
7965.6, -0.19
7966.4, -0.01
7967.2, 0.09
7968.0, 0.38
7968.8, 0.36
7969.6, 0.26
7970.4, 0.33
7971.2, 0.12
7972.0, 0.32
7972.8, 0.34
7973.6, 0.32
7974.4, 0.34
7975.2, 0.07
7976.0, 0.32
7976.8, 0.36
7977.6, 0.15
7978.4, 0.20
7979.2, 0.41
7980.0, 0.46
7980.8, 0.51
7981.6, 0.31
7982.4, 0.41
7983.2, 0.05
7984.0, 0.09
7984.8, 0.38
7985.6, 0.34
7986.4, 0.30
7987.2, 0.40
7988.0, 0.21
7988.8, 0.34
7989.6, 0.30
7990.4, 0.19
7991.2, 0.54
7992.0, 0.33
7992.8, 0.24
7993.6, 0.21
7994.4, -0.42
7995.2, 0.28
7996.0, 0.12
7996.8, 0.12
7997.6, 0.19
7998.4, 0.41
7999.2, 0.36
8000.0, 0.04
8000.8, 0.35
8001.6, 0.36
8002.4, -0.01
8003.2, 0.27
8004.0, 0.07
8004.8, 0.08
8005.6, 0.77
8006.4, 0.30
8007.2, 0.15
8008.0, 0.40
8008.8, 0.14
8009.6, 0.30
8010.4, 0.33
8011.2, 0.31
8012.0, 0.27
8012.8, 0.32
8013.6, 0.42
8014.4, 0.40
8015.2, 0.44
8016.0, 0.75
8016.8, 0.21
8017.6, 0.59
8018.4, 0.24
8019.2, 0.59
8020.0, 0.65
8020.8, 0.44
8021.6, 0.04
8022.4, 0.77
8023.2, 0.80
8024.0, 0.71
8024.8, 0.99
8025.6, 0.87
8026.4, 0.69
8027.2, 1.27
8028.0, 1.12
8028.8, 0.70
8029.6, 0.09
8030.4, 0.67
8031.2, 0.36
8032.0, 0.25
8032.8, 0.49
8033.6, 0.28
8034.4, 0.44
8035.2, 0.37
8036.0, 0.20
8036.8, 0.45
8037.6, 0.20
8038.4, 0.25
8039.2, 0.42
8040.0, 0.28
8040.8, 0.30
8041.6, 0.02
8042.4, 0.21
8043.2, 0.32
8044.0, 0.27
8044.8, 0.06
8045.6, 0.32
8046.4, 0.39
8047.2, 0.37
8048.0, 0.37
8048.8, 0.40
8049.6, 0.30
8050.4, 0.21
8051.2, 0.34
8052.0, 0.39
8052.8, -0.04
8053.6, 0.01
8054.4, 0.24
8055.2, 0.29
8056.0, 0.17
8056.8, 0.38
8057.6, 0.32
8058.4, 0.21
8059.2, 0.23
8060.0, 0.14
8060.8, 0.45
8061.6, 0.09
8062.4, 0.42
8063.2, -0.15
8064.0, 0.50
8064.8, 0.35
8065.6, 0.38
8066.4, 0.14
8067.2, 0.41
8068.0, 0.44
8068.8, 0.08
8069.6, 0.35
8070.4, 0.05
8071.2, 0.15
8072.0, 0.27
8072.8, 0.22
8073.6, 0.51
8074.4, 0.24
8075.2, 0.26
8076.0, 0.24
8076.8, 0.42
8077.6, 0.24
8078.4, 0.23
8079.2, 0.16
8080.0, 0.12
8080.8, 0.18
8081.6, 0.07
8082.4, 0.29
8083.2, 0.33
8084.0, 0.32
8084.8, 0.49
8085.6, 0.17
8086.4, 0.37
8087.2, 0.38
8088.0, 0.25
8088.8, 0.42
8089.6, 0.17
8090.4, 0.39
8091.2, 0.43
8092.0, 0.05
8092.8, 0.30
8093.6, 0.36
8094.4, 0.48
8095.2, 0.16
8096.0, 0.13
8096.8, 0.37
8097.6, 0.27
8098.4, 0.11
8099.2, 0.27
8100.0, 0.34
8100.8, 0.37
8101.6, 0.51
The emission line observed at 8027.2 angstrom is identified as [O III] 5007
